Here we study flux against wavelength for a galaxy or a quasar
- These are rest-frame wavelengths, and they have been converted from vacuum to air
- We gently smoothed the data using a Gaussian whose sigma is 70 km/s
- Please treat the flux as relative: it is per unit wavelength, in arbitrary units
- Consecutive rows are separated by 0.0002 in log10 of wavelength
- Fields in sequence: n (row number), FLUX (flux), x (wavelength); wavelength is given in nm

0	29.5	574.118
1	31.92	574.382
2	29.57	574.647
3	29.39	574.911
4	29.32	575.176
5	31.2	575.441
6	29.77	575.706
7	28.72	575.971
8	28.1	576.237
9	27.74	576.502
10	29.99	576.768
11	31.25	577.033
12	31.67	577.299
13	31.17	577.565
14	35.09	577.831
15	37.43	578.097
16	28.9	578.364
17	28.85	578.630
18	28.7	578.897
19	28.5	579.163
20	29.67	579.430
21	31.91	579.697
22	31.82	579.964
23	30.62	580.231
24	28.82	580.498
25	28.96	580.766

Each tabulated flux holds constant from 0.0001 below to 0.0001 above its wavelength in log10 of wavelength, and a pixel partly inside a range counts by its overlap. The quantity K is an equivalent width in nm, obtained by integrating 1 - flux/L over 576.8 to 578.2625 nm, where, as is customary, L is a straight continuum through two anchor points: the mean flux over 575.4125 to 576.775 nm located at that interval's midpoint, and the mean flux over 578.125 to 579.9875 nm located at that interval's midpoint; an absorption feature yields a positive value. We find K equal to -0.171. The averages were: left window 29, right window 30.1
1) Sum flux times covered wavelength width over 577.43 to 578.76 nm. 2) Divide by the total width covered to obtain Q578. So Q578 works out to 32.3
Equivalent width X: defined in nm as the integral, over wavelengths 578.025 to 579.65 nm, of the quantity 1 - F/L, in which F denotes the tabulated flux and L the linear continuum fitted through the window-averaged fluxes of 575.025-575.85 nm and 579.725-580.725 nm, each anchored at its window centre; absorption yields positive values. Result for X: 0.01 nm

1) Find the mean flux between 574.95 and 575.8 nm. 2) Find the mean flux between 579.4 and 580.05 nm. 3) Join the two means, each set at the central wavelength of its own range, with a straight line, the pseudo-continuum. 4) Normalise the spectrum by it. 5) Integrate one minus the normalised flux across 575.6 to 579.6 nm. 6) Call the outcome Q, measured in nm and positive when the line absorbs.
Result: 0.04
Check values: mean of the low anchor 30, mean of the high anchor 31.3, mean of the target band 30.4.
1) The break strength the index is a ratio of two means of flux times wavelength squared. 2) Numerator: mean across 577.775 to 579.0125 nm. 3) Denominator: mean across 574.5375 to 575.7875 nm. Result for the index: 1.07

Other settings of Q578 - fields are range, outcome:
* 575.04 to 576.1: 29.8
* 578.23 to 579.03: 28.8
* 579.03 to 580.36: 30.5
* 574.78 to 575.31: 29.3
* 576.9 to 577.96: 32.3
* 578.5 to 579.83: 29.5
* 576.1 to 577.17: 29.3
